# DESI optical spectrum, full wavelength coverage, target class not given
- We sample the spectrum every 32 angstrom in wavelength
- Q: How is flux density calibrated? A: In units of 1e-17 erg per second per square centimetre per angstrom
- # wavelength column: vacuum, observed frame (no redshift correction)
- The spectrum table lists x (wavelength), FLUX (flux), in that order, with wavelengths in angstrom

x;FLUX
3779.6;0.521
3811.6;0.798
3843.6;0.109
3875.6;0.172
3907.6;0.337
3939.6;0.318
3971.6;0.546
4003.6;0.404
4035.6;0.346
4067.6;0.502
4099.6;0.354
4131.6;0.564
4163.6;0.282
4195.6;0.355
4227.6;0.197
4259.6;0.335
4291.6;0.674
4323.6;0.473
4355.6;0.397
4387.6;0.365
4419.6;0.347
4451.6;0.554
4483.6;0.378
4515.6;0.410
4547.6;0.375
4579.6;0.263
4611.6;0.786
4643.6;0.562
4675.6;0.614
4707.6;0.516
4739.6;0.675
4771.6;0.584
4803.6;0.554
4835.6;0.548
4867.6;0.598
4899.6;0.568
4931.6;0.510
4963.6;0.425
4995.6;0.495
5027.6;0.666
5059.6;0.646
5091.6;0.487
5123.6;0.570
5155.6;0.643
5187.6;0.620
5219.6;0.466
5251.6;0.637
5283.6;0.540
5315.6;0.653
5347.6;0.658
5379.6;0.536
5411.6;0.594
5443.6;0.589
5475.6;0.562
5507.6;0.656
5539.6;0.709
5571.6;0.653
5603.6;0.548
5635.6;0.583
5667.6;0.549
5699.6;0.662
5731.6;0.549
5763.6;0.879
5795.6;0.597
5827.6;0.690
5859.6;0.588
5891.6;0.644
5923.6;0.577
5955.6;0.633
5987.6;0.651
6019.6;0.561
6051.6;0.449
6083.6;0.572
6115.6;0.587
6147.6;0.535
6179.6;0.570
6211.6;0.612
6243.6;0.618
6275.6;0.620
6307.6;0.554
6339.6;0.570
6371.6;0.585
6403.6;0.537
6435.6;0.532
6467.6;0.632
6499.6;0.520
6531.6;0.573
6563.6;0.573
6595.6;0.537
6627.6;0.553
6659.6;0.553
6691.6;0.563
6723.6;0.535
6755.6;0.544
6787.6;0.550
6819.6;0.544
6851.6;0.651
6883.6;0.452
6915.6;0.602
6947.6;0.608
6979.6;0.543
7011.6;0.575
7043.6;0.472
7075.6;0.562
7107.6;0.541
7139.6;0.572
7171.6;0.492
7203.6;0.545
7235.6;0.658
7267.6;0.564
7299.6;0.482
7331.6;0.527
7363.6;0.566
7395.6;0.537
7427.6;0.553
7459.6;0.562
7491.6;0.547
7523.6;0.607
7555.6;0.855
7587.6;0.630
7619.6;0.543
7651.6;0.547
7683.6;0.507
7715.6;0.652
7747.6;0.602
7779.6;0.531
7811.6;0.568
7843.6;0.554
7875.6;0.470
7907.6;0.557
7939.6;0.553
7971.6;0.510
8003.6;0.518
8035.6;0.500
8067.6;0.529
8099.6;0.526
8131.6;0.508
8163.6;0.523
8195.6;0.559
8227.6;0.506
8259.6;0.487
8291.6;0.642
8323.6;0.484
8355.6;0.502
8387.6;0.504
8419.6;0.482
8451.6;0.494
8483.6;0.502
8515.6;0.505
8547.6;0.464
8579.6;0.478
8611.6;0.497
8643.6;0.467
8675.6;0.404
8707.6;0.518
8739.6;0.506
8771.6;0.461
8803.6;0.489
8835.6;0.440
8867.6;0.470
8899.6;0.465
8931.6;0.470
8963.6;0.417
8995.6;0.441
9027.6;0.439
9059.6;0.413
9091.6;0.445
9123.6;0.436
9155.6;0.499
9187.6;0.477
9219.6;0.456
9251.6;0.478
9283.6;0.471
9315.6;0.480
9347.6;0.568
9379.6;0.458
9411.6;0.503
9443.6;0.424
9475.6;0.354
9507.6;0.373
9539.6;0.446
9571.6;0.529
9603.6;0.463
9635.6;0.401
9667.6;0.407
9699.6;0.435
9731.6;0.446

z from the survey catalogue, 0.15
